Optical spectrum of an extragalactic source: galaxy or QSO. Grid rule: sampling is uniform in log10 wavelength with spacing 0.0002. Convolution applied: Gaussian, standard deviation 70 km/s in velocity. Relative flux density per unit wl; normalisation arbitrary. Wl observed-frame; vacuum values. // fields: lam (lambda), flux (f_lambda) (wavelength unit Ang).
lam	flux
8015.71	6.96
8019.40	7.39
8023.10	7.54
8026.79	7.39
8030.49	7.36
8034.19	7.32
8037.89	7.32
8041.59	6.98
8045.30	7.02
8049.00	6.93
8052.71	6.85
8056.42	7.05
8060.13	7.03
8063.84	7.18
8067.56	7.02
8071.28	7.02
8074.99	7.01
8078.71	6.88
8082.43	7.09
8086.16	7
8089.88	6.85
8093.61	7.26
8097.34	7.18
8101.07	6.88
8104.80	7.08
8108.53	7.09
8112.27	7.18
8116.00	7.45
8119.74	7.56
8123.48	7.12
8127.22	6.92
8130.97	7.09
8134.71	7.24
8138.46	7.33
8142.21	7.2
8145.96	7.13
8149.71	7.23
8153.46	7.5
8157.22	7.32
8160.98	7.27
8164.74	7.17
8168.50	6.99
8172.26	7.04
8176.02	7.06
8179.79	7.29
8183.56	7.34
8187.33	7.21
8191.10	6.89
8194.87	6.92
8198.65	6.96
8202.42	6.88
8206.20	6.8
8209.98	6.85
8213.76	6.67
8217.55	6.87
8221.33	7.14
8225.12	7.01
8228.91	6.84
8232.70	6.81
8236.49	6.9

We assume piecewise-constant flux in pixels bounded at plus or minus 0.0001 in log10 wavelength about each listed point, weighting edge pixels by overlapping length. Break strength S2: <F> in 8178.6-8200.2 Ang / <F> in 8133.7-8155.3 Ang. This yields 0.98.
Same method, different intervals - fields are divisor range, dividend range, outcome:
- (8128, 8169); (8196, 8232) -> 0.95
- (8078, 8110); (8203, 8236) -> 0.98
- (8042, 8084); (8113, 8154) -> 1.03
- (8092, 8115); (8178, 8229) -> 0.98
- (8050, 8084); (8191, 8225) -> 0.98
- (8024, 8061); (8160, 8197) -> 1.00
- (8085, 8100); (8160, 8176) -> 1.01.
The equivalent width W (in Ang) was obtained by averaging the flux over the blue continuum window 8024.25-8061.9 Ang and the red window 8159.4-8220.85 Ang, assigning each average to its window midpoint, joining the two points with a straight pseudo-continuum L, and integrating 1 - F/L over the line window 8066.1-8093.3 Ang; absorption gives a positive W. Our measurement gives 0.4 Ang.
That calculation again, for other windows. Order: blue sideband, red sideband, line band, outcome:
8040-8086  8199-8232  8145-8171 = -1.1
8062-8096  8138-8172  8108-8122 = -0.4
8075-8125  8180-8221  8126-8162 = -0.9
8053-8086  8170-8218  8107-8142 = -1.1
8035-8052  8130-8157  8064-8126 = 0.5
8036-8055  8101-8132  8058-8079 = 0.1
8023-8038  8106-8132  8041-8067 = 1.1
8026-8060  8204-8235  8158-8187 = -1.0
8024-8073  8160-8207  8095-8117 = -0.1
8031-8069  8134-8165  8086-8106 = 0.3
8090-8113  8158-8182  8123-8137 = 0.0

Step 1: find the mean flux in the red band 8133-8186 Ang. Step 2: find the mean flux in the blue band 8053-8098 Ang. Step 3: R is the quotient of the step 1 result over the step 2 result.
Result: 1.03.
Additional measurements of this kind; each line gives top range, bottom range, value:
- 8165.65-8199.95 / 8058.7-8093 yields 1.01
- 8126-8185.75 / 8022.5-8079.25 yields 1.01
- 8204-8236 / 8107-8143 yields 0.95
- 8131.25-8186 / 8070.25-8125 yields 1.01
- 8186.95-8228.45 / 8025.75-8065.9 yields 0.97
